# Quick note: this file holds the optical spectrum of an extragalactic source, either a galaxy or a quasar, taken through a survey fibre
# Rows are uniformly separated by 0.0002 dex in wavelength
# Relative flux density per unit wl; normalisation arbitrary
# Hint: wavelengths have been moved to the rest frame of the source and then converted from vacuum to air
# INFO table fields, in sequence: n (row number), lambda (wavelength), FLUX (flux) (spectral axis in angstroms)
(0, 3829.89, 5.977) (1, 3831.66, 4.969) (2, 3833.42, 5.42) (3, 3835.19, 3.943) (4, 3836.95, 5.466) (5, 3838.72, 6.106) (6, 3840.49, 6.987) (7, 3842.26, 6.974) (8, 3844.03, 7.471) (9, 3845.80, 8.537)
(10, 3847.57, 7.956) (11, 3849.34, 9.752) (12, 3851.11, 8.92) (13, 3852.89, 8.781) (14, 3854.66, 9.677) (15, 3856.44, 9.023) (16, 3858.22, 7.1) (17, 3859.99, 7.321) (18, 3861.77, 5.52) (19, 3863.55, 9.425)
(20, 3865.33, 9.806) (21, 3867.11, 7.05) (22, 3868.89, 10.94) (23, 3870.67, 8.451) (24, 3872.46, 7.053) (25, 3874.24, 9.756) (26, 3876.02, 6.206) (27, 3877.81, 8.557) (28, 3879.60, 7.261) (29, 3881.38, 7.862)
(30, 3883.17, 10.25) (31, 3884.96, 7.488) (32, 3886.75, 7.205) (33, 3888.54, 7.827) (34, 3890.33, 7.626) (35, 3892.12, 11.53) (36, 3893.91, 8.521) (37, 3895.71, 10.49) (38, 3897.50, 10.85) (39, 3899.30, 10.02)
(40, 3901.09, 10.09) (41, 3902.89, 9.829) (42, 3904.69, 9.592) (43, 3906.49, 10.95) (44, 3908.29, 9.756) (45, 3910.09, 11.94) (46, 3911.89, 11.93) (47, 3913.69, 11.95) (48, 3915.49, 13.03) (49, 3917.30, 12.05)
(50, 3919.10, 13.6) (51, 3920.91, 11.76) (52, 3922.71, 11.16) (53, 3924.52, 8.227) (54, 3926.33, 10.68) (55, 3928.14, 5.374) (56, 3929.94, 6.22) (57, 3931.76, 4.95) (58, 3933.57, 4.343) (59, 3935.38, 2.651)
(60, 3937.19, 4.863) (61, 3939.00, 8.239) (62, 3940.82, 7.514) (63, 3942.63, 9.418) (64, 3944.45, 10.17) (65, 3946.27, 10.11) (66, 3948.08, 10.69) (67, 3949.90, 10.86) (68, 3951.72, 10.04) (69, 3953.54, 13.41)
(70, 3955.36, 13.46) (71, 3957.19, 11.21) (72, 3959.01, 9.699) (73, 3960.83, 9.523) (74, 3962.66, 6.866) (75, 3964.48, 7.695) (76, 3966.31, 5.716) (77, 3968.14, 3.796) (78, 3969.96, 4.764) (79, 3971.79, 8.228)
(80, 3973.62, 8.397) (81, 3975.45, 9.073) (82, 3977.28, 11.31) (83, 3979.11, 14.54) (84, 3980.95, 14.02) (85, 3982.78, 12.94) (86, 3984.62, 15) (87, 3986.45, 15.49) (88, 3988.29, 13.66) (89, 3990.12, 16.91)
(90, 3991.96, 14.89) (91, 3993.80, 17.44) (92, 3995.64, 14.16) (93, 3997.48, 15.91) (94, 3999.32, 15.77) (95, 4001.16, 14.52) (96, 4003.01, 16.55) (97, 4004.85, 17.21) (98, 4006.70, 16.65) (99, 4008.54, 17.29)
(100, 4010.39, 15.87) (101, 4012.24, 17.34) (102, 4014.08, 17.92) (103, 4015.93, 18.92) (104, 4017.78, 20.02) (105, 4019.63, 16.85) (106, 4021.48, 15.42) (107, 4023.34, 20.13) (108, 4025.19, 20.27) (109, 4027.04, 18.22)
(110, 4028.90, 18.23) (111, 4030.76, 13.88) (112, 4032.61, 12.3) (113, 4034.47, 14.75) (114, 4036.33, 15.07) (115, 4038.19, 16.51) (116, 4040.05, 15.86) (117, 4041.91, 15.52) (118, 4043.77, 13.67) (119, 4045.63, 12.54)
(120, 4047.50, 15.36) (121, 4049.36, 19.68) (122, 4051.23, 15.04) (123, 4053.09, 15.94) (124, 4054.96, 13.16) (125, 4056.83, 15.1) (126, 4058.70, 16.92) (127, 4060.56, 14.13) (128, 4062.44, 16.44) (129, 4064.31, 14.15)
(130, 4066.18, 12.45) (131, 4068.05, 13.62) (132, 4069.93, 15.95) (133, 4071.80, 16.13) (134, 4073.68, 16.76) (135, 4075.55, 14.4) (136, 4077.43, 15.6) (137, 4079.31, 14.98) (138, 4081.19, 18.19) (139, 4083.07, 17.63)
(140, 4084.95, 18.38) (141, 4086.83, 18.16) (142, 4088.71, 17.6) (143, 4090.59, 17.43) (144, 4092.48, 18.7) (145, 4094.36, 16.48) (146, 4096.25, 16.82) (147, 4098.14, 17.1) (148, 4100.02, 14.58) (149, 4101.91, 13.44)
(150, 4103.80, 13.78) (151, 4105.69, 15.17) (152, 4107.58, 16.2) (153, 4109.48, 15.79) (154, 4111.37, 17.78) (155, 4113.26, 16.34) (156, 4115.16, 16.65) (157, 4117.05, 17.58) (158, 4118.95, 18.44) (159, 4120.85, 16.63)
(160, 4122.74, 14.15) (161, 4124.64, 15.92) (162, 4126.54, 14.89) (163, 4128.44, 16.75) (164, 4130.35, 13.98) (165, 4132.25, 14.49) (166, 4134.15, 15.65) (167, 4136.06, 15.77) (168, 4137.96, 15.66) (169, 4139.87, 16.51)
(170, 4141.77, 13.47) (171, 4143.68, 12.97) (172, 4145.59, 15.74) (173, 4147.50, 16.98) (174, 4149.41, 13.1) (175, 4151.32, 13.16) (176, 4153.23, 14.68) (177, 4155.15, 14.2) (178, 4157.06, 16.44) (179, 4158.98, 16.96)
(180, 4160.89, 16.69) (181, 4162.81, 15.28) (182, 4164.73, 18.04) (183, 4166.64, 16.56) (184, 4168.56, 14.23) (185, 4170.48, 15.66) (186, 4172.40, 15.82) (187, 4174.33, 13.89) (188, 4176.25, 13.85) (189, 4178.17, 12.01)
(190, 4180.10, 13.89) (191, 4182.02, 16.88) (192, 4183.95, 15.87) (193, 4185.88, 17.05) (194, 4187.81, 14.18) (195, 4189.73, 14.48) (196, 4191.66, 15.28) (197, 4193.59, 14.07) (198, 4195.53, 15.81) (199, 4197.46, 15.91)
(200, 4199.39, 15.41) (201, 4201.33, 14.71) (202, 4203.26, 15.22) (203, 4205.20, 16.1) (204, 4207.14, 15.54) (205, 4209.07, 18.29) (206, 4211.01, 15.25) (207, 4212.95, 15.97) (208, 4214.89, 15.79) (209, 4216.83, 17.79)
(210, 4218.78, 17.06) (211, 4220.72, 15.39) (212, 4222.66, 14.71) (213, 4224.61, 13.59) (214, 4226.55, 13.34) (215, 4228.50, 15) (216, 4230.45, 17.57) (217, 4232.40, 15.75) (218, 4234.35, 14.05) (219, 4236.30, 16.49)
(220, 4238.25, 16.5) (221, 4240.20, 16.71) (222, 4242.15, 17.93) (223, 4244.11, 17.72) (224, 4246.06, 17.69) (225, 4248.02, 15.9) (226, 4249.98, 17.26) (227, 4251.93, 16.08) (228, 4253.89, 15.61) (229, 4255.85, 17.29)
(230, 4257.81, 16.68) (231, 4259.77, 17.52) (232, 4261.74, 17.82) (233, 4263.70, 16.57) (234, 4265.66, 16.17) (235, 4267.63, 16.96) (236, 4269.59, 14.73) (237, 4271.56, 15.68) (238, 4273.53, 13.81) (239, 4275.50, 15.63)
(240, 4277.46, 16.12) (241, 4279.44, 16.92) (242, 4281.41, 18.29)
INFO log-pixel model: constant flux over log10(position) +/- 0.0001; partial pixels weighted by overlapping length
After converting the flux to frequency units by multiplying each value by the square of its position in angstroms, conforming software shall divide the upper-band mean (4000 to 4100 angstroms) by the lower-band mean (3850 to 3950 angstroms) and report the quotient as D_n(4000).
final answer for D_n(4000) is 2.0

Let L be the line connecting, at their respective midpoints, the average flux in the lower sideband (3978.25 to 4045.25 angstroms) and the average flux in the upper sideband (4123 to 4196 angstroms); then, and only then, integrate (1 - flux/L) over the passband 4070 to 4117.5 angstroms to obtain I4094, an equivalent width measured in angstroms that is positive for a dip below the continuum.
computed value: -2.67 angstroms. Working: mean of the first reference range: 16.1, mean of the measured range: 16.4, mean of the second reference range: 15.2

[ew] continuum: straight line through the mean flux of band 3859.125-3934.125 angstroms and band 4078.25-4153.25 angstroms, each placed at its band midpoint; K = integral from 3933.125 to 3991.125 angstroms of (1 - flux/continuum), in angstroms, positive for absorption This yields 7.2 angstroms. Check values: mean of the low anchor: 9.18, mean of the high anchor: 16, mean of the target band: 9.89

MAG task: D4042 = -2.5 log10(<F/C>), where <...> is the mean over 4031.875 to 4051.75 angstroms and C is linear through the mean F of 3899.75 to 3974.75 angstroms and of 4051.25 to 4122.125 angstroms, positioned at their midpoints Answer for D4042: -0.09 mag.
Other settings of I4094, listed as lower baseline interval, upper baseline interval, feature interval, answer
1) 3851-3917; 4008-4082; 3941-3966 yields 4.3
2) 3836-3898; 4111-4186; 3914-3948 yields 4.0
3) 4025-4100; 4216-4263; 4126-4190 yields 3.8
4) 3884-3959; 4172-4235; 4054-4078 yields -4.7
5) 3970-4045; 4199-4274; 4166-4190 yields 1.4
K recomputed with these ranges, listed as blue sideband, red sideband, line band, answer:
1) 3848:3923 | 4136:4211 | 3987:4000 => -4.3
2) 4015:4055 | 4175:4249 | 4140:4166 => 1.0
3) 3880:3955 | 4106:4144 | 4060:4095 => -4.4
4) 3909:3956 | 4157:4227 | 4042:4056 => -3.3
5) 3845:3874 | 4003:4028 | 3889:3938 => 9.1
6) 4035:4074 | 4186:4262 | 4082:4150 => -2.4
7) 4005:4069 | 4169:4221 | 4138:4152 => 0.9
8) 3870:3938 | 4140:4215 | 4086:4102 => -4.2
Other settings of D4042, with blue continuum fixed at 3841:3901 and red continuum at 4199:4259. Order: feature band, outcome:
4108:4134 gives -0.17 mag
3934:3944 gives 0.45 mag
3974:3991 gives -0.23 mag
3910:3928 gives -0.19 mag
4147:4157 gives 0.00 mag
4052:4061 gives -0.21 mag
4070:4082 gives -0.24 mag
